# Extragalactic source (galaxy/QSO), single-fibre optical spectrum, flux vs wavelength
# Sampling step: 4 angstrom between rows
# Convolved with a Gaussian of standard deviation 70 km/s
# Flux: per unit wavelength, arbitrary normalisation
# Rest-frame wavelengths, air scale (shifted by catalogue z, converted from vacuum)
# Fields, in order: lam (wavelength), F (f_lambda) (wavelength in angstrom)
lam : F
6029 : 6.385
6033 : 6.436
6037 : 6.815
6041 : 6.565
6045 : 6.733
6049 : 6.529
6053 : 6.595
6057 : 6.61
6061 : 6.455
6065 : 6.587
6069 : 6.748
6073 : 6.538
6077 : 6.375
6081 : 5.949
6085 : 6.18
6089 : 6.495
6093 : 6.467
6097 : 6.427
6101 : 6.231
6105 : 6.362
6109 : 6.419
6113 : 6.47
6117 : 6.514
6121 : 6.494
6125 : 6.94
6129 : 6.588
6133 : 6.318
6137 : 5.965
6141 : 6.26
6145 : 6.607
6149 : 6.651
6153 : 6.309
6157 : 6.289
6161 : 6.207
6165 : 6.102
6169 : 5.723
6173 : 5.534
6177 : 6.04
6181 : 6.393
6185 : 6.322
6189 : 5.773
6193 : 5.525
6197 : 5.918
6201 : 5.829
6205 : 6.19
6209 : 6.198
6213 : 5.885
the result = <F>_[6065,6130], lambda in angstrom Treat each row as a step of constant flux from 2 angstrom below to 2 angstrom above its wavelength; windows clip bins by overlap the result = 6.45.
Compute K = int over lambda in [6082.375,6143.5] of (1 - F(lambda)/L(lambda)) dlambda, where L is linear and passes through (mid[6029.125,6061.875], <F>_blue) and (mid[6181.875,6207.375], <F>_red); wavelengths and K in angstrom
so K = -1.1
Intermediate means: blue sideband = 6.59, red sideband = 5.95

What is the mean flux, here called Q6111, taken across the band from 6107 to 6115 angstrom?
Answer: 6.44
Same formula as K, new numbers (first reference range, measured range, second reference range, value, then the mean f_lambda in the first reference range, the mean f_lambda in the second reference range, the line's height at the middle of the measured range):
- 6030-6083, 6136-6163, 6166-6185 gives -1.08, 6.53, 5.97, 6.1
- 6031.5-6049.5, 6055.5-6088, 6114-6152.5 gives 0.73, 6.63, 6.47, 6.58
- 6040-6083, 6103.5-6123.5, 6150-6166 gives -0.28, 6.52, 6.26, 6.38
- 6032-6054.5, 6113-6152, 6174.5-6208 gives -1.45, 6.62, 6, 6.24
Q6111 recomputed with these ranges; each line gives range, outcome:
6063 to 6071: 6.67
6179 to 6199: 5.99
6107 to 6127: 6.57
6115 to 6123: 6.5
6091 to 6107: 6.37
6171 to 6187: 6.07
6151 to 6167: 6.23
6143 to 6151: 6.63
